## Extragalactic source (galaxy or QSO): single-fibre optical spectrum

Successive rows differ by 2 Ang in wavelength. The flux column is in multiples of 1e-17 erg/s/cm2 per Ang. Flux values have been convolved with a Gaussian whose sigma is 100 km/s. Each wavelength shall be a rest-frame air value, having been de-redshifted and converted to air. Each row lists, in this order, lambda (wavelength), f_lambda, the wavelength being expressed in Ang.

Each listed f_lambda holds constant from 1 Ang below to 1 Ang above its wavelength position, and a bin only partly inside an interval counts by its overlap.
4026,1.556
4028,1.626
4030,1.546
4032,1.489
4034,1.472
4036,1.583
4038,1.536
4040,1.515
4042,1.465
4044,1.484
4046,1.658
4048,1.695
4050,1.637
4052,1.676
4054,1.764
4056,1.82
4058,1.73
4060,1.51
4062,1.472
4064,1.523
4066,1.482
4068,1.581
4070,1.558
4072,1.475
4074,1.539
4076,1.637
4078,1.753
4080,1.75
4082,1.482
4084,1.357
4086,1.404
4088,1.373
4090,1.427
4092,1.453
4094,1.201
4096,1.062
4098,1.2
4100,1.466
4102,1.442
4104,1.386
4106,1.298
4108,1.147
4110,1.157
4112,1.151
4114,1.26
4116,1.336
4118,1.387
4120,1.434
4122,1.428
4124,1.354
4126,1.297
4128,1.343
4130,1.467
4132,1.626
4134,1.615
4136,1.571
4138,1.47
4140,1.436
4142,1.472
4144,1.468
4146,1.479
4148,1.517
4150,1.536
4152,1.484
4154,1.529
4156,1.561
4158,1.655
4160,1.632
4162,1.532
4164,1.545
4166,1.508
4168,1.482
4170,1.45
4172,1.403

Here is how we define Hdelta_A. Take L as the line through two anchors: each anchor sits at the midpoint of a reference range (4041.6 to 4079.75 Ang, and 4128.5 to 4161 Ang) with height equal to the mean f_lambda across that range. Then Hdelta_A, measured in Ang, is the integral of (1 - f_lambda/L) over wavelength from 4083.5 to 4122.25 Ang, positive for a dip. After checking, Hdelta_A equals 6.2 Ang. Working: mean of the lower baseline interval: 1.61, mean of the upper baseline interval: 1.53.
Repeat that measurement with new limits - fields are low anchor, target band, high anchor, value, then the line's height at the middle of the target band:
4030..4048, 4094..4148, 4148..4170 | 5.78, 1.54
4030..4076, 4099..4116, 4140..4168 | 2.84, 1.55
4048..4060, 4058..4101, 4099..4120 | 1.57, 1.52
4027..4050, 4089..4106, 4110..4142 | 1.48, 1.45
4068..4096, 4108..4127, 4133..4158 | 2.51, 1.5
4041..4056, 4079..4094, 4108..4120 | -0.26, 1.42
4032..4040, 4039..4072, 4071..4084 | -0.88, 1.55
